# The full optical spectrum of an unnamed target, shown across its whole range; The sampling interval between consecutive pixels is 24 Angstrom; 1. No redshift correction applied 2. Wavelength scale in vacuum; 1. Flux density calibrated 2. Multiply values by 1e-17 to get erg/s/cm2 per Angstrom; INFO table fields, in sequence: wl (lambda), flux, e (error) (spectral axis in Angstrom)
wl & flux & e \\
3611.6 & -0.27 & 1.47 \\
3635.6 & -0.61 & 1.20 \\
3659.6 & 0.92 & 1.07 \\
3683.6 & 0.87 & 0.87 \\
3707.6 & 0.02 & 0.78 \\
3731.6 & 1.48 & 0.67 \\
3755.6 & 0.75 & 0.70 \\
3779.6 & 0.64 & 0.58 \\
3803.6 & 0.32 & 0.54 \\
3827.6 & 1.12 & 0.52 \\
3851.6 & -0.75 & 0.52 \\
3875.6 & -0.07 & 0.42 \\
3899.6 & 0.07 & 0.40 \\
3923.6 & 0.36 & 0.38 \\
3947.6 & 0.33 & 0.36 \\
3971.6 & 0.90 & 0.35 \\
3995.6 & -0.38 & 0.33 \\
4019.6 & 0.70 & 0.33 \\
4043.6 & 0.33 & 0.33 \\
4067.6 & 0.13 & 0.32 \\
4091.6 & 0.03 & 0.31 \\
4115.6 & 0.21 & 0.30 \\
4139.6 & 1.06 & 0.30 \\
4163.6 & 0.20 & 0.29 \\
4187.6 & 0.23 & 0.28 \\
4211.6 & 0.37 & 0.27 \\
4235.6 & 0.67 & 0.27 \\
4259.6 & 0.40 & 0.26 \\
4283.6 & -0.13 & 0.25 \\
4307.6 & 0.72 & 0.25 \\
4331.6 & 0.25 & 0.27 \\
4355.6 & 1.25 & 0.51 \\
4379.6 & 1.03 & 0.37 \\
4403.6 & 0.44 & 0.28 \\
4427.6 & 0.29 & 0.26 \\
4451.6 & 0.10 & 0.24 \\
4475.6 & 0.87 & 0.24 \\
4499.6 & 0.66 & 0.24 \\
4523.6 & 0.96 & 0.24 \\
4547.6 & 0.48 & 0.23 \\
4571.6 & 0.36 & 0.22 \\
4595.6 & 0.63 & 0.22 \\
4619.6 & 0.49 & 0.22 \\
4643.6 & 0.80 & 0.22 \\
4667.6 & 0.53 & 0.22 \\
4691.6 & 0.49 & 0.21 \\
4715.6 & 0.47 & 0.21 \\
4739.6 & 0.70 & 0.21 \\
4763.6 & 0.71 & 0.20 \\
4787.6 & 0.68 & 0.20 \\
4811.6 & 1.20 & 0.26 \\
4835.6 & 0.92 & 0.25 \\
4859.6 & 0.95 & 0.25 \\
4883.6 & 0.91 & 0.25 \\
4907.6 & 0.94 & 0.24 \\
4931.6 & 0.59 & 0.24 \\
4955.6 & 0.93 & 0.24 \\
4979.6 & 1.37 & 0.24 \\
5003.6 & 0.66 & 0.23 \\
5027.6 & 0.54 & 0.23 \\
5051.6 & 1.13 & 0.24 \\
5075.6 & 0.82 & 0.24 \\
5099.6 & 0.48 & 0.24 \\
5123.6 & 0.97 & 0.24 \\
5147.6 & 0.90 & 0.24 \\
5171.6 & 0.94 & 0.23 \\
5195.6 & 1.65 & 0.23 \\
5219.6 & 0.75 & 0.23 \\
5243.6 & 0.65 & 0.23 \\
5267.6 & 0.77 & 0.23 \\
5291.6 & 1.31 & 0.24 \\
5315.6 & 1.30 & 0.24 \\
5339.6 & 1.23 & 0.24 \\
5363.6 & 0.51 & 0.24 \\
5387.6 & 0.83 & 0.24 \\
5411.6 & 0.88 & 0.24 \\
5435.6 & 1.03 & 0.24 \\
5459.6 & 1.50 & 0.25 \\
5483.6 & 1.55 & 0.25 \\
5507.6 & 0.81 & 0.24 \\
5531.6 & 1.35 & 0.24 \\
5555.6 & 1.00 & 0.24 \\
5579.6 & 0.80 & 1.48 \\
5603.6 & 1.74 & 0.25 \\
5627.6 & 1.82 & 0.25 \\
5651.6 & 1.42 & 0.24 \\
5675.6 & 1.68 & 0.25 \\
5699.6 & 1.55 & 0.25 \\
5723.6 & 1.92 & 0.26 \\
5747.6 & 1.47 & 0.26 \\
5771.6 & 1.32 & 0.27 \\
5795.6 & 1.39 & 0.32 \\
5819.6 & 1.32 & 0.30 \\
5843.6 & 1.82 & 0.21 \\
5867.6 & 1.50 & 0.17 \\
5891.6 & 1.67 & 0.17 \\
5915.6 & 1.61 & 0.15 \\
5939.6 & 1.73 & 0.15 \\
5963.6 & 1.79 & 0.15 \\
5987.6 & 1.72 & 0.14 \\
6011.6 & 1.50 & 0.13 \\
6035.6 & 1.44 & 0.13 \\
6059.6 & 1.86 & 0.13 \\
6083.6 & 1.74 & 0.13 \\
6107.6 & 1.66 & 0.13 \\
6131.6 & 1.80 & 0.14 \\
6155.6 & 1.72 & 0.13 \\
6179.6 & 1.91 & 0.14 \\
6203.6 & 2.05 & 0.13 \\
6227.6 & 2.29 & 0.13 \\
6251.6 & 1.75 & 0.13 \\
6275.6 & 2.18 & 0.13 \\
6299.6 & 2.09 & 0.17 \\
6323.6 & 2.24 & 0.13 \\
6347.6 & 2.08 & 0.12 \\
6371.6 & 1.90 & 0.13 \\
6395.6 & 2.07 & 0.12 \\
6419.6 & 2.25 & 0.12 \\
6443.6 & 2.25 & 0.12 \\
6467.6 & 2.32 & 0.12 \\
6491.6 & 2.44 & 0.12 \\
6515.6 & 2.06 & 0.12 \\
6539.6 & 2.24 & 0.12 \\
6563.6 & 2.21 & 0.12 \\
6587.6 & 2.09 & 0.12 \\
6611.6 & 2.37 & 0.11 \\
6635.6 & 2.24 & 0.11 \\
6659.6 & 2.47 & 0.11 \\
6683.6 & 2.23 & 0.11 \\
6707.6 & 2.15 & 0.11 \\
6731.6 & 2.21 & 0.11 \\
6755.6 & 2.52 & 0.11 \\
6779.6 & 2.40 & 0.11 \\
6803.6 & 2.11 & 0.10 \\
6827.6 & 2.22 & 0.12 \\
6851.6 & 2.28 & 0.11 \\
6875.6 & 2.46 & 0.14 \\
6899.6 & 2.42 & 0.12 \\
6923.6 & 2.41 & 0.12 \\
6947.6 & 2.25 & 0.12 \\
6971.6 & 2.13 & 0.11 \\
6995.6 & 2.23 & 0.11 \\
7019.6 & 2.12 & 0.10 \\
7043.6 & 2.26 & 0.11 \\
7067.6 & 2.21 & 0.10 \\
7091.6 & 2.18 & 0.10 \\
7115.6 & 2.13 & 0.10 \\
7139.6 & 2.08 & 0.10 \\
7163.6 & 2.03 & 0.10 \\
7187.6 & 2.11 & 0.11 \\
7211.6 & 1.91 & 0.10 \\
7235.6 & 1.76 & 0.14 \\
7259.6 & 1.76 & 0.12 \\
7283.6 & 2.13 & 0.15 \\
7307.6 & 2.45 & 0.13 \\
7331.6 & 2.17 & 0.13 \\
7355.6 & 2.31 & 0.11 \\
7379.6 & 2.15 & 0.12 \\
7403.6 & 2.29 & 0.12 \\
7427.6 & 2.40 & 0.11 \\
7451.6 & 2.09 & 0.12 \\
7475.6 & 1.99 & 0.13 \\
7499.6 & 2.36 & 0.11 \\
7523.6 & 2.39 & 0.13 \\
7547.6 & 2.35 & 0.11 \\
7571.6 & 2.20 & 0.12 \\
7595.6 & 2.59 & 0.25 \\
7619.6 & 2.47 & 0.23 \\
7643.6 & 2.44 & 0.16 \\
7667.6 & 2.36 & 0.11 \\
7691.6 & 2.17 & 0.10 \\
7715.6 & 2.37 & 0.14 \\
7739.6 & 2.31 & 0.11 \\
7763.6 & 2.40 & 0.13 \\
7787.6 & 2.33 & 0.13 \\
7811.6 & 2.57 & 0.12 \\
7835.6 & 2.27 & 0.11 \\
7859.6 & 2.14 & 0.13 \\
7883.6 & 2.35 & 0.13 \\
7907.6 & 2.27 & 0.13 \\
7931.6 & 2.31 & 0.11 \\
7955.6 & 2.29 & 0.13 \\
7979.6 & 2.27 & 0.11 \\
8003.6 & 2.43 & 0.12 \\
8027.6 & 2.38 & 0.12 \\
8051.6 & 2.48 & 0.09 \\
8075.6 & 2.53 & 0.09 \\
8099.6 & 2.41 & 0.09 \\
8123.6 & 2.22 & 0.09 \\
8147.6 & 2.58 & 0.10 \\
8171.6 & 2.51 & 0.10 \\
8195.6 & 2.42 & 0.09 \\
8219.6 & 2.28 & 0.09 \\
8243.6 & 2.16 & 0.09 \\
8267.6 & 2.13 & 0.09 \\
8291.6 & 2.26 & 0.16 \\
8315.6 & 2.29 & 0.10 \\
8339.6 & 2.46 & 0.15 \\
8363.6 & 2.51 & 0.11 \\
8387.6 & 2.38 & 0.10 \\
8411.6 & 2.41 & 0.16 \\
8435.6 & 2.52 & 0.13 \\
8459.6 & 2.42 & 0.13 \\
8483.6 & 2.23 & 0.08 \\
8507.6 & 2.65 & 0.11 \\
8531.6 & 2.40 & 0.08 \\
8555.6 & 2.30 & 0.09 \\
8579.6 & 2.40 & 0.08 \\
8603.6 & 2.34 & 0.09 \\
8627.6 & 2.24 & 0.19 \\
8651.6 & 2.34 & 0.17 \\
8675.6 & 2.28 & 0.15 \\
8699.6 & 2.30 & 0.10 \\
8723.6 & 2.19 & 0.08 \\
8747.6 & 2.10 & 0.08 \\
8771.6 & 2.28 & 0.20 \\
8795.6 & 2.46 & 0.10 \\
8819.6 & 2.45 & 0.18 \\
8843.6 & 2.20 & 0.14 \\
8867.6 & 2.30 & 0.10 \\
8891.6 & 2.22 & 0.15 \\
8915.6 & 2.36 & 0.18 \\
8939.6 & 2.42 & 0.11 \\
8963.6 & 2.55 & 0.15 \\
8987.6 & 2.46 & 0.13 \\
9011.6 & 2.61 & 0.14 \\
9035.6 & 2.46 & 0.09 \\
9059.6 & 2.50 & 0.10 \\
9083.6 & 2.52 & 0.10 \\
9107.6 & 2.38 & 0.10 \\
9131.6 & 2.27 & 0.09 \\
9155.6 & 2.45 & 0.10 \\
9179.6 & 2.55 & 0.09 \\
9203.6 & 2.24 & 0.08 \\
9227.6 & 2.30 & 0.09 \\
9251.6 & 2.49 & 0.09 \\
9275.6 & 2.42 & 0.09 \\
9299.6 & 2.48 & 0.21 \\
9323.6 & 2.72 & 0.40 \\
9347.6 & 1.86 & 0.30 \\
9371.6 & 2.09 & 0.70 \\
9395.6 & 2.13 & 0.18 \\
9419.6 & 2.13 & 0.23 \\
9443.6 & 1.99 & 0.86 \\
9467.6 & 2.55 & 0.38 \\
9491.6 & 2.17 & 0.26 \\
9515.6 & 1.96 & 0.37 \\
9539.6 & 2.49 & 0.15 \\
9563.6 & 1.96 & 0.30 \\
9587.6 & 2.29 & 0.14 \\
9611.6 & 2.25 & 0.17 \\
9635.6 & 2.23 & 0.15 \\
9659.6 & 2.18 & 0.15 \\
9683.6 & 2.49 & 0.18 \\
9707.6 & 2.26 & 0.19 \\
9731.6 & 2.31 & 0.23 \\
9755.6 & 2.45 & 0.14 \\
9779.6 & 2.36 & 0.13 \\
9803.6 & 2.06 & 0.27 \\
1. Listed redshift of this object 0.40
